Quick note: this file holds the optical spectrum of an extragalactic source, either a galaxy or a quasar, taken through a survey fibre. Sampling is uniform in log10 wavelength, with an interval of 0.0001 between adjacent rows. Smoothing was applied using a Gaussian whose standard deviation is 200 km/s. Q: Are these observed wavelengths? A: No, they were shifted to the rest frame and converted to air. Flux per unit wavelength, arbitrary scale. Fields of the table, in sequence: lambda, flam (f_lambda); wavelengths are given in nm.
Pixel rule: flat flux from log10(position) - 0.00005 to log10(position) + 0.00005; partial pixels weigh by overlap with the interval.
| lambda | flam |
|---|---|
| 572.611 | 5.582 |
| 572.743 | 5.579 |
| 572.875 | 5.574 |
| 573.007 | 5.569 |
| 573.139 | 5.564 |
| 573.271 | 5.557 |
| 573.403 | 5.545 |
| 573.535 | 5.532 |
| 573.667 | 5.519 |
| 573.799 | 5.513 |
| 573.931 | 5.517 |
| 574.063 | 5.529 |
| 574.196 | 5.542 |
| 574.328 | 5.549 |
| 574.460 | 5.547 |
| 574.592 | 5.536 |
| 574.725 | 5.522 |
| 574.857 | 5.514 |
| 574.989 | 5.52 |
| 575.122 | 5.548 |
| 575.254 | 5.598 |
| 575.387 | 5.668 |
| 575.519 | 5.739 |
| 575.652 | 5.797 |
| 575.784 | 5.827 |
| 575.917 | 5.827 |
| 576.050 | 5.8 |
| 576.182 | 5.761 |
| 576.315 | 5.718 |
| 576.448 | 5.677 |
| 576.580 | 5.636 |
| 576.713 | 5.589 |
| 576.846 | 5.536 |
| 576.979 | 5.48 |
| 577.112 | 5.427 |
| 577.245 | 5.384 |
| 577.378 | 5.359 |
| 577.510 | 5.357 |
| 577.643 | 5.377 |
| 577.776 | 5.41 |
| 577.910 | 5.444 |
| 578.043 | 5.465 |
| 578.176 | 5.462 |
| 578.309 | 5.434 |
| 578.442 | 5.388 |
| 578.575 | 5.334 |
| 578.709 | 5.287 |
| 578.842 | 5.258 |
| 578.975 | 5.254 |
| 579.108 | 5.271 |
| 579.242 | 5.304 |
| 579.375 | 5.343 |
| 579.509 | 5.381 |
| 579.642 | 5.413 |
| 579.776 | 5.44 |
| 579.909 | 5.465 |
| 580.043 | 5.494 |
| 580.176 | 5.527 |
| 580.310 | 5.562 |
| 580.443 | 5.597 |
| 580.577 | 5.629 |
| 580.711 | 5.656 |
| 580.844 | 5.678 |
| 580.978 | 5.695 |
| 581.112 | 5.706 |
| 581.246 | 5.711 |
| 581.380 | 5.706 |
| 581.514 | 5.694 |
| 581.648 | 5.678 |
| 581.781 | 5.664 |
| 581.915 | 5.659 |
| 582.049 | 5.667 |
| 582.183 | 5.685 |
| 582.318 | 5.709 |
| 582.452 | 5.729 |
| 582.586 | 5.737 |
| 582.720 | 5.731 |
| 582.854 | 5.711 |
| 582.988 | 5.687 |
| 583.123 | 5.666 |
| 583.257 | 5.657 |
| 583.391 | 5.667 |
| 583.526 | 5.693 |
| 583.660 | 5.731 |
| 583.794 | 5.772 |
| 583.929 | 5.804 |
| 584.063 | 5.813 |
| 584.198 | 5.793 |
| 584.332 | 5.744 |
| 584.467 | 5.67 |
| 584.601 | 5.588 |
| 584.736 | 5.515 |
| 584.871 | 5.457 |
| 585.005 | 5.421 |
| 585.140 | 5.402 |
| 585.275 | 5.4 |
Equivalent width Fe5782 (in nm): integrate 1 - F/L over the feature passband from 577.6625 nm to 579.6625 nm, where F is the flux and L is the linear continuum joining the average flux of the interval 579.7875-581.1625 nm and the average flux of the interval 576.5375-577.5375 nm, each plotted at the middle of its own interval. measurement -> 0.06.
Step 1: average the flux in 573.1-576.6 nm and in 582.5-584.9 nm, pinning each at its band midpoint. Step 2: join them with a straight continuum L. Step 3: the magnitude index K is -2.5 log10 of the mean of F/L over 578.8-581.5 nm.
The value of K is 0.03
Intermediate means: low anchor 5.62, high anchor 5.7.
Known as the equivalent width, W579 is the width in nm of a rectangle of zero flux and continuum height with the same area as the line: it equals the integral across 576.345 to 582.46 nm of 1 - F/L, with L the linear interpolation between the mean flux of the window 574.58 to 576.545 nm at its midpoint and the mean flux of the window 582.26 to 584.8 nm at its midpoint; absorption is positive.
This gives 0.190 nm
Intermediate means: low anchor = 5.67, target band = 5.51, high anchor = 5.71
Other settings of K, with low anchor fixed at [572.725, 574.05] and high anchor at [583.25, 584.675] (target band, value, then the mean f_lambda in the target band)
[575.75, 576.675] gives -0.028 mag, 5.74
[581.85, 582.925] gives -0.001 mag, 5.7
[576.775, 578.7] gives 0.041 mag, 5.41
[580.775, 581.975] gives -0.002 mag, 5.69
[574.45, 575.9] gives -0.010 mag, 5.63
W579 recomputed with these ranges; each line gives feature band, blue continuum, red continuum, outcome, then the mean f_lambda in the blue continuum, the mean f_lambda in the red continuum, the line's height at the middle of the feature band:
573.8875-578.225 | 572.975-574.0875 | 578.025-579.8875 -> -0.09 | 5.54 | 5.36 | 5.46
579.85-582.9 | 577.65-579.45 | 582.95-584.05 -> -0.05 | 5.36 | 5.71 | 5.56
